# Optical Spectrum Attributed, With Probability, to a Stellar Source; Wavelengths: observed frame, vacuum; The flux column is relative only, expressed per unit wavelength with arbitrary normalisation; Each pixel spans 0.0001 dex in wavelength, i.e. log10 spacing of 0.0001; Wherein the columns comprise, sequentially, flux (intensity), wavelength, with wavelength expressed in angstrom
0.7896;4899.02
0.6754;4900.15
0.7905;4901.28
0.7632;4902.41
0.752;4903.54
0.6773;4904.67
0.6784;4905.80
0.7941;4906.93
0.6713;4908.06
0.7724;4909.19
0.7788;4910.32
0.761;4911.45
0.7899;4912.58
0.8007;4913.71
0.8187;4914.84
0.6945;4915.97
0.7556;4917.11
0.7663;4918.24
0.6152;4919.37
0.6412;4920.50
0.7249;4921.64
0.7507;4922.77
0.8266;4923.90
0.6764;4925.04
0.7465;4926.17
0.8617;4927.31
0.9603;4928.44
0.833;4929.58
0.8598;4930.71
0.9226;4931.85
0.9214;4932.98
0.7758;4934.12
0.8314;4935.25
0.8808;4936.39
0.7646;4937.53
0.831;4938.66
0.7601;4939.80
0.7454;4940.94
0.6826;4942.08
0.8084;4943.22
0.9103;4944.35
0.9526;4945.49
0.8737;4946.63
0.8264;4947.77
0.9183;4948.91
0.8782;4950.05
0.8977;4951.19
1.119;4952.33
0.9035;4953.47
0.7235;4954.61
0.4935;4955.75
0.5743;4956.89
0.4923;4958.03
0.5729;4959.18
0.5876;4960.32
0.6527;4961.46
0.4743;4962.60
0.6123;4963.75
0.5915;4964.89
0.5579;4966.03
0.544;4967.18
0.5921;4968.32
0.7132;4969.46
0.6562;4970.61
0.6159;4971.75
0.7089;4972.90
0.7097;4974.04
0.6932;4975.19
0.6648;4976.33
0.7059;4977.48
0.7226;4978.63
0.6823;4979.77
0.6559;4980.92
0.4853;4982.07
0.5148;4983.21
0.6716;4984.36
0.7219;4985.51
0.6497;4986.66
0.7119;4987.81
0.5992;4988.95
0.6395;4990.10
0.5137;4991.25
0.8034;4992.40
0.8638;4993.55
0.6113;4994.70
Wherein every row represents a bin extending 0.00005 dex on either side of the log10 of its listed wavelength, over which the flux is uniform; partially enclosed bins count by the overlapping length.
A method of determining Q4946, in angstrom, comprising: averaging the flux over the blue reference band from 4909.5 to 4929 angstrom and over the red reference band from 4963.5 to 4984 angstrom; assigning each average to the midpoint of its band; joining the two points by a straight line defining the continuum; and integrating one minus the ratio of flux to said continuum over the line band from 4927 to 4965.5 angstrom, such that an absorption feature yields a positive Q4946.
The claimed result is -4.2 angstrom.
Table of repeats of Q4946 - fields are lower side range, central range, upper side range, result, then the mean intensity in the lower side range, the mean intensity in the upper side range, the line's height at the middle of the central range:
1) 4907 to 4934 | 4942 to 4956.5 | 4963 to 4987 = -2.9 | 0.781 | 0.64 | 0.706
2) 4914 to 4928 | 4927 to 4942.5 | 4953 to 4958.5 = -2.9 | 0.743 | 0.636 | 0.701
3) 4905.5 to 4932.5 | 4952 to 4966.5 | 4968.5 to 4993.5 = 1.4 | 0.772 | 0.662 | 0.701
